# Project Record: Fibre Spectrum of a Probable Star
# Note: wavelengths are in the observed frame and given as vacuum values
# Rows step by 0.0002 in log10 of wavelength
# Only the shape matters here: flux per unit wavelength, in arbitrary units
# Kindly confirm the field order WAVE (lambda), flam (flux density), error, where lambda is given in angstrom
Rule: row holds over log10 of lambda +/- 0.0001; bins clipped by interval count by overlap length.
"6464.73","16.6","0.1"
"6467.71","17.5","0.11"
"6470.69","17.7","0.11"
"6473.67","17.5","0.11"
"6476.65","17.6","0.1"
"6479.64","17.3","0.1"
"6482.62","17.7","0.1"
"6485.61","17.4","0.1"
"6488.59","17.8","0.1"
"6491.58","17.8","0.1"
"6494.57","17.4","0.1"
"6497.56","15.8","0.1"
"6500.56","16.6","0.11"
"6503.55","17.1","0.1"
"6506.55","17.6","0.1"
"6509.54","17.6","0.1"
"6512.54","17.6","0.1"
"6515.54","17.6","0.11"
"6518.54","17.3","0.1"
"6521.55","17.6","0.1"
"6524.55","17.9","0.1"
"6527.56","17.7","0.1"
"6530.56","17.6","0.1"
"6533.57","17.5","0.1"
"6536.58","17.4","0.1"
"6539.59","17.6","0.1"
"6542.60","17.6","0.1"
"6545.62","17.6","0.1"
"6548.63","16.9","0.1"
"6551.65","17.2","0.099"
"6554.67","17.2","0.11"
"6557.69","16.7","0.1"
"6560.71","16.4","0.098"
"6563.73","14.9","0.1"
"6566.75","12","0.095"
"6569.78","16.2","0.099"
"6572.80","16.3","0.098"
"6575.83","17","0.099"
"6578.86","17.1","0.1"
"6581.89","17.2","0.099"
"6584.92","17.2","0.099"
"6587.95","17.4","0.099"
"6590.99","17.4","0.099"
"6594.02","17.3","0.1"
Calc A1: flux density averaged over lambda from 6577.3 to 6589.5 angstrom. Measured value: 17.2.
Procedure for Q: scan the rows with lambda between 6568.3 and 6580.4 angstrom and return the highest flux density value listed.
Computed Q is 17.1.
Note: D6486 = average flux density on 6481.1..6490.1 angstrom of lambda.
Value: 17.6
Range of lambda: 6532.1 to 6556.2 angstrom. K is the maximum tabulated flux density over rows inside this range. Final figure 17.6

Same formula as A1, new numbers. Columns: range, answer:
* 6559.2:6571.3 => 14.9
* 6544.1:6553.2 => 17.2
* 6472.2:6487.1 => 17.5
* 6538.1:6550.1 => 17.4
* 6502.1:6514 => 17.5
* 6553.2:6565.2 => 16.3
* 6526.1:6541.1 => 17.6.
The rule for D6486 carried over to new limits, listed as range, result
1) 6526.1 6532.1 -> 17.7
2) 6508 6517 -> 17.6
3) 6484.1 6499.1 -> 17.2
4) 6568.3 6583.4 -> 16.8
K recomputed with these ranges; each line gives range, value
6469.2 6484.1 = 17.7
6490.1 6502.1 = 17.8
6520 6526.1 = 17.9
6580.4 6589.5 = 17.4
